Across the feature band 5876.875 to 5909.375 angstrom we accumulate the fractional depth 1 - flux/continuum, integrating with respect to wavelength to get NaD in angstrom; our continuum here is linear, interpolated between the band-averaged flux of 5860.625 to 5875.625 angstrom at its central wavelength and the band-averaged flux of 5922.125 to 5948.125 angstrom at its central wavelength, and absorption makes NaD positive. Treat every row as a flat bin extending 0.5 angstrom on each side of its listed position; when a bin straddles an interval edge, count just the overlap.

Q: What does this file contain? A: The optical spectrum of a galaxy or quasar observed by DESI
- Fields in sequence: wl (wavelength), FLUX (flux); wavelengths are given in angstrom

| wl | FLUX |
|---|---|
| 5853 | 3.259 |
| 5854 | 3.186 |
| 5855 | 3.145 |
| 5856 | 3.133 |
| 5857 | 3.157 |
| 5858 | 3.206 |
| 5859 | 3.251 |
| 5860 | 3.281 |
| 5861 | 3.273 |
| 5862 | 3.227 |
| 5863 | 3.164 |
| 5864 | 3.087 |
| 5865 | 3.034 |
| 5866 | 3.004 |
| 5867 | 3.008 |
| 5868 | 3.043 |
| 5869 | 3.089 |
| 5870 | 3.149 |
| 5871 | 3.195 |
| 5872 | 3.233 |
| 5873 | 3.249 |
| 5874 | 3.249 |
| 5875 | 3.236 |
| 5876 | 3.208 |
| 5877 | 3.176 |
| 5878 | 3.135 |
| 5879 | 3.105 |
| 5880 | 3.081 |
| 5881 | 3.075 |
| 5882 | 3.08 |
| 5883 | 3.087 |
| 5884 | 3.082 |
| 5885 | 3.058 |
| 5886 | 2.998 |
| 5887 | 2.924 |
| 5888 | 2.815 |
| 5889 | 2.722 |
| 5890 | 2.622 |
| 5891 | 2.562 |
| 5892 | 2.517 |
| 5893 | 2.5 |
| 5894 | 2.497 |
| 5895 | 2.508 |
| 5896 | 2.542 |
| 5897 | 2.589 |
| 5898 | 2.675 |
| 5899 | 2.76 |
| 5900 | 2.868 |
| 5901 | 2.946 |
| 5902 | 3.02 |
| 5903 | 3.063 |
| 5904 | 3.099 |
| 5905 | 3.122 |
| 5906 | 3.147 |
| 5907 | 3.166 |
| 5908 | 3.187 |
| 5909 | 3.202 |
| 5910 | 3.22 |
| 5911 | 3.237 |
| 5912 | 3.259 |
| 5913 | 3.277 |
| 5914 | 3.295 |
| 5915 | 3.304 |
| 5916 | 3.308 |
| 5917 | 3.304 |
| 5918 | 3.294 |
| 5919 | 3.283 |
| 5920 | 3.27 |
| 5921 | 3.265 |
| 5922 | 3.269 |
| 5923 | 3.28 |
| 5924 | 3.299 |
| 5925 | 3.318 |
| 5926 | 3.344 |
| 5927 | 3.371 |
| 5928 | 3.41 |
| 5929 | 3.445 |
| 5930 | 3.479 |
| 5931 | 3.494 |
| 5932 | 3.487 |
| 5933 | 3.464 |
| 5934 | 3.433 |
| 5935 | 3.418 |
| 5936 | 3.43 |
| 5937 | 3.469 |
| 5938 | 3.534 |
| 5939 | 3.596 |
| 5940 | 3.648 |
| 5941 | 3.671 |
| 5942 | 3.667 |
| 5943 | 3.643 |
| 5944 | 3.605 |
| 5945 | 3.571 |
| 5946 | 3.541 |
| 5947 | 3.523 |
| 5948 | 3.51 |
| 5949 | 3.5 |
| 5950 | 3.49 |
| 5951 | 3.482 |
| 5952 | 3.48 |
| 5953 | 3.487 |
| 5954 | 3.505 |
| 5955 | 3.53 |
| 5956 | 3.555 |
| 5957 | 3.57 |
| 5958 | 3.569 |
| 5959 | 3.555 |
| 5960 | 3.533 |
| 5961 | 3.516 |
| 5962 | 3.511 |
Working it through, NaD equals 3.67 angstrom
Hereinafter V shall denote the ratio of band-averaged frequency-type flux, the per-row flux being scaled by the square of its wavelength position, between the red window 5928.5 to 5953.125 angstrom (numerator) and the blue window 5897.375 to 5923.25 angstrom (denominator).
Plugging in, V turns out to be 1.13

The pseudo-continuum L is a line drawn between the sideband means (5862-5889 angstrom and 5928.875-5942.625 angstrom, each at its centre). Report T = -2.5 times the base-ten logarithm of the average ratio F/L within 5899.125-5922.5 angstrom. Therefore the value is 0.05 mag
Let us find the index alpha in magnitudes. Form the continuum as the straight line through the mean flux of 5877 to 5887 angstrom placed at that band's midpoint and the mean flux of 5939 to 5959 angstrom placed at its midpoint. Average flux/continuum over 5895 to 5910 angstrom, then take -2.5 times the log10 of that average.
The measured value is 0.10 mag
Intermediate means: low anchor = 3.08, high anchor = 3.56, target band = 2.95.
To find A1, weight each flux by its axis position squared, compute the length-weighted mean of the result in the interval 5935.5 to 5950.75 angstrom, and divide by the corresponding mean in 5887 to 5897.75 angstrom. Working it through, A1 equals 1.39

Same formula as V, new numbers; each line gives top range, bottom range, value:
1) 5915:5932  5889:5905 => 1.24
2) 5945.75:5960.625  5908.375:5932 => 1.07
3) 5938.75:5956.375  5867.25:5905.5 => 1.23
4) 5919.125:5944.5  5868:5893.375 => 1.17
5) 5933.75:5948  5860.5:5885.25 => 1.16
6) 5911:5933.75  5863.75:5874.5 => 1.09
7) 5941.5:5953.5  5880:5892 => 1.25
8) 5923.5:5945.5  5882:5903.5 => 1.27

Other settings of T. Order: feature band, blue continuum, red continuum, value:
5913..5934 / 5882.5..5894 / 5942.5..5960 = -0.05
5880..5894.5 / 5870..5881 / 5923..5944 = 0.15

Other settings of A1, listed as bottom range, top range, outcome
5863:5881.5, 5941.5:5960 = 1.16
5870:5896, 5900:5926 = 1.10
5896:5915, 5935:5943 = 1.18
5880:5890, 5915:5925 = 1.12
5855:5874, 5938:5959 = 1.16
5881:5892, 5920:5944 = 1.22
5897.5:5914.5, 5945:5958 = 1.16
